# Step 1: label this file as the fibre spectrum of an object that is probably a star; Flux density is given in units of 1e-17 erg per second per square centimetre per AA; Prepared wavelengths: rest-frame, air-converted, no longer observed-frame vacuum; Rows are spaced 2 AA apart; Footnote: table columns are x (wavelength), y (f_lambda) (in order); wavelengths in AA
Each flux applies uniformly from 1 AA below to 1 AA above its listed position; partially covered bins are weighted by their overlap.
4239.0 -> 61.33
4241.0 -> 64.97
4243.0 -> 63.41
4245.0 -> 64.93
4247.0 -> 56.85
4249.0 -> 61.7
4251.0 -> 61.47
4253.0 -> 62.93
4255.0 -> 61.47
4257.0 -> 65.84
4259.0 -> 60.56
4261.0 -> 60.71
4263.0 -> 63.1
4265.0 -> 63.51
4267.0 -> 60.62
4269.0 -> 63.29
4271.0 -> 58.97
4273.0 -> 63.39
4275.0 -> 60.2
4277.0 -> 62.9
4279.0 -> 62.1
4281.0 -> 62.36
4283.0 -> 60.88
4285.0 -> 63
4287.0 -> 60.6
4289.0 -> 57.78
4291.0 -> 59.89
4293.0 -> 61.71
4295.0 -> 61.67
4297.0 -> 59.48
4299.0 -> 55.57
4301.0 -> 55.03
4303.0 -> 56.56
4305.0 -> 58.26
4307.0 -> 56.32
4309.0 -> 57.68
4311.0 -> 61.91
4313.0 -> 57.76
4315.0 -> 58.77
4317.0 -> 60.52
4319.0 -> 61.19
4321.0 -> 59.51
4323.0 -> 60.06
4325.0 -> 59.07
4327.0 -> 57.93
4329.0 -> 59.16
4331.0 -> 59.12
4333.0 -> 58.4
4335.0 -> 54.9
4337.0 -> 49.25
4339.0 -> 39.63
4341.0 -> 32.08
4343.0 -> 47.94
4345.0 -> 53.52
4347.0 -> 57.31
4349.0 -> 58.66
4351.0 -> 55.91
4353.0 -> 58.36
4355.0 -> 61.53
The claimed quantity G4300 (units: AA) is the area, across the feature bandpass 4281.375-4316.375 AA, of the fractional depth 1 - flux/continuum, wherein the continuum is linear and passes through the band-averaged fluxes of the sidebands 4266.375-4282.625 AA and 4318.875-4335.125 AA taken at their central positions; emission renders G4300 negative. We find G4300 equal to 0.8 AA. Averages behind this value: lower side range 61.7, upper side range 58.9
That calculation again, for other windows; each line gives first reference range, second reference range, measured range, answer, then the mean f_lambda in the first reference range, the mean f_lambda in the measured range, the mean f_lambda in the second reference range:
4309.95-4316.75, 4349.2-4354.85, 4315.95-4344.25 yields 2.3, 59.6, 54.2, 58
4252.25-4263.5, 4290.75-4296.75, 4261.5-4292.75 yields 0.1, 62.4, 61.5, 61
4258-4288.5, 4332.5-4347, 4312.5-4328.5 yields -2.2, 61.7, 59.4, 48.2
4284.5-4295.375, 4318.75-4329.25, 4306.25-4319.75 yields 0.1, 60.6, 59.2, 59.4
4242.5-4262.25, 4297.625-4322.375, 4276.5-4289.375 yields -0.3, 62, 61.5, 58.3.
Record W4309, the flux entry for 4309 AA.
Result 57.68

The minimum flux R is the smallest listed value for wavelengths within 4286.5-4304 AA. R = 55.03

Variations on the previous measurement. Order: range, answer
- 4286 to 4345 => 32.08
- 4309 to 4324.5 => 57.68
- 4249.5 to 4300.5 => 55.57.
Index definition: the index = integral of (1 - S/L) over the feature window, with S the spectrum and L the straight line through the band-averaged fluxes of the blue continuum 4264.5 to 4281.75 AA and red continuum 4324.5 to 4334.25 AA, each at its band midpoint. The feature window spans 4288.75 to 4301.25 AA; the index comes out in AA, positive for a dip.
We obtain 0.3 AA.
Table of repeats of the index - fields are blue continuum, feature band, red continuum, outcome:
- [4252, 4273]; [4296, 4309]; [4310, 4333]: 0.7 AA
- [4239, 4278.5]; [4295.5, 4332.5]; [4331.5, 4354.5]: -2.2 AA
